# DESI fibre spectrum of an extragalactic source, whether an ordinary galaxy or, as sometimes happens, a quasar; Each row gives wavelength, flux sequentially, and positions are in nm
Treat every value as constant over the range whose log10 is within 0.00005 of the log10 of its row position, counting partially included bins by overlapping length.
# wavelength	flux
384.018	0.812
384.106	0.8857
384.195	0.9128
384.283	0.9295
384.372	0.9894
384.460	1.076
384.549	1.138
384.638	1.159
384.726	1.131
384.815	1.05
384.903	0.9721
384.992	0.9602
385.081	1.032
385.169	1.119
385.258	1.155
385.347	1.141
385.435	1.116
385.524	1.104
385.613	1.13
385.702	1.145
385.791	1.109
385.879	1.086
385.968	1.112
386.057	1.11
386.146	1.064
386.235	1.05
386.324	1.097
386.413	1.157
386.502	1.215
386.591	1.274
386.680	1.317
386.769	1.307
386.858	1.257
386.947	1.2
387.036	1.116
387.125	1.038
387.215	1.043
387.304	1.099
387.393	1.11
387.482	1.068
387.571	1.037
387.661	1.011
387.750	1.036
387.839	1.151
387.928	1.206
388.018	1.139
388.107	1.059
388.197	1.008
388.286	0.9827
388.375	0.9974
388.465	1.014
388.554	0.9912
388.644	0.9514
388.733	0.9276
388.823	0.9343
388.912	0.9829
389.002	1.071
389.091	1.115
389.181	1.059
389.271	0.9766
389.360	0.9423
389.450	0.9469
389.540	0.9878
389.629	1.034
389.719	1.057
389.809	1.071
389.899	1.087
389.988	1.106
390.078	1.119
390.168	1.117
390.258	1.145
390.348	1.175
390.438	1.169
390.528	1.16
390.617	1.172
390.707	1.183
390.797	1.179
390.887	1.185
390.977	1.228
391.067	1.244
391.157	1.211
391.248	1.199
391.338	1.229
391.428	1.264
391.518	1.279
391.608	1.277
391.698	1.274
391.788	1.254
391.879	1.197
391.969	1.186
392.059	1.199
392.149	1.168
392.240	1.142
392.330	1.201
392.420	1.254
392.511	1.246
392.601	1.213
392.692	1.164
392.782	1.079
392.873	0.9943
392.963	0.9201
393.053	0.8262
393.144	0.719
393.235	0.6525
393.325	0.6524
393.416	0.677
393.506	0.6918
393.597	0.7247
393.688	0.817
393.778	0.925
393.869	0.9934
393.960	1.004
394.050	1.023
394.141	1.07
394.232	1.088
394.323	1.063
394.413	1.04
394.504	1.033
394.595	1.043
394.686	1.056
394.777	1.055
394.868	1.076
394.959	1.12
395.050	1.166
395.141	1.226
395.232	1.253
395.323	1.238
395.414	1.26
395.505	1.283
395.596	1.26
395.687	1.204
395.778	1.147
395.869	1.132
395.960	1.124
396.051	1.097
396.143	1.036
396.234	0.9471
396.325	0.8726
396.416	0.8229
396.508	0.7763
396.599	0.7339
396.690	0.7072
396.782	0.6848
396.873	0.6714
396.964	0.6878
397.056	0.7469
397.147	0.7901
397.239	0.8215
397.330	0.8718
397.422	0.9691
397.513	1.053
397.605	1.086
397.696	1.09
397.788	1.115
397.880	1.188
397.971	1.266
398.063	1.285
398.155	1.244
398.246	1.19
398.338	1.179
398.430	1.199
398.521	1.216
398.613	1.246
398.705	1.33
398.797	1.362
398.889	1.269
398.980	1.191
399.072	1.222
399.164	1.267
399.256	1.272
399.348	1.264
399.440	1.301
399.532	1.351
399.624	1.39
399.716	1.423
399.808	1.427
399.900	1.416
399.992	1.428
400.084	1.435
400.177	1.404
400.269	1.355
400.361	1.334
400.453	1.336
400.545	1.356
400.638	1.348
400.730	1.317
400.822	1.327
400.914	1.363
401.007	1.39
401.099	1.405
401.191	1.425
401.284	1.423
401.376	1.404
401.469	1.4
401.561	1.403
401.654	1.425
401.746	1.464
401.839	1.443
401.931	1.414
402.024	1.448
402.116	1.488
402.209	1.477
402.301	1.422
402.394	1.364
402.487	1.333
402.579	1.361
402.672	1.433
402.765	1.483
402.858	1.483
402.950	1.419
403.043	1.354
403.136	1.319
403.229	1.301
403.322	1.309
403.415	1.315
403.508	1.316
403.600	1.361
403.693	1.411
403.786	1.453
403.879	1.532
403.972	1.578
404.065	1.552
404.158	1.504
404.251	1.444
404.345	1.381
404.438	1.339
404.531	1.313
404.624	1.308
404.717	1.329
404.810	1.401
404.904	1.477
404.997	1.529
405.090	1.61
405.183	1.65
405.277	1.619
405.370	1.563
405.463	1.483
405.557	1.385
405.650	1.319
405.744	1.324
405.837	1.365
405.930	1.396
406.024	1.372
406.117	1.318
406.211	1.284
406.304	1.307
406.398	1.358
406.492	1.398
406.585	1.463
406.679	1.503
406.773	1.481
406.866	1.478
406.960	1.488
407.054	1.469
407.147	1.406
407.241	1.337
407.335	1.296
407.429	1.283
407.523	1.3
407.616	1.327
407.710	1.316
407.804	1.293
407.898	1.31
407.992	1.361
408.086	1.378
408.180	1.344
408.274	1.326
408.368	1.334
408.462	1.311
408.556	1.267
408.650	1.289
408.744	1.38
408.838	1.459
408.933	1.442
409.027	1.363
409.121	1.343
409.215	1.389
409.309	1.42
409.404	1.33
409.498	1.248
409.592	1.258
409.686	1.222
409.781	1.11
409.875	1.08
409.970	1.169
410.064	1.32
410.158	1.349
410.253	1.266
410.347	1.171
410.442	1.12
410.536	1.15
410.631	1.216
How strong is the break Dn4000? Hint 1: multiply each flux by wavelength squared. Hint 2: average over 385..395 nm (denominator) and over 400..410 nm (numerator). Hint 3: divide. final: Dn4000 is 1.38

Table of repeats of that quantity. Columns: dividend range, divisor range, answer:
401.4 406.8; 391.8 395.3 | 1.45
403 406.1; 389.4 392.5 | 1.30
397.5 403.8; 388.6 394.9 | 1.32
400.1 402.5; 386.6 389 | 1.39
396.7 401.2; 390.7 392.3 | 1.03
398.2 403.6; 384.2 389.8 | 1.35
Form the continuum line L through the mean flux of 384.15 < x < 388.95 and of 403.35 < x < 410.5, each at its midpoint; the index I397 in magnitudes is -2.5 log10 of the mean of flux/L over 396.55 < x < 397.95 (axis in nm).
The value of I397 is 0.36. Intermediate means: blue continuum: 1.08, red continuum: 1.37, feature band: 0.888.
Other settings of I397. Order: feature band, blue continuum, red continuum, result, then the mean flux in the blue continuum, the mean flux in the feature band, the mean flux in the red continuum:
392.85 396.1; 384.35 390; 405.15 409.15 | 0.17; 1.08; 1.02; 1.38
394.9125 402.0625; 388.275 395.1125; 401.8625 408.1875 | 0.04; 1.06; 1.2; 1.41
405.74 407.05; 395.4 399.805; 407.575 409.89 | -0.10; 1.1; 1.4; 1.32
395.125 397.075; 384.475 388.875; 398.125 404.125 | 0.26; 1.09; 0.996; 1.37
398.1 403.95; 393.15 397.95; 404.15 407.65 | -0.13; 0.978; 1.36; 1.41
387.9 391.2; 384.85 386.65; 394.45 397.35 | -0.01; 1.11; 1.08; 0.999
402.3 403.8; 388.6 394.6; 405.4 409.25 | -0.07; 1.06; 1.38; 1.37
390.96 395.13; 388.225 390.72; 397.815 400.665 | 0.08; 1.05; 1.06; 1.3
